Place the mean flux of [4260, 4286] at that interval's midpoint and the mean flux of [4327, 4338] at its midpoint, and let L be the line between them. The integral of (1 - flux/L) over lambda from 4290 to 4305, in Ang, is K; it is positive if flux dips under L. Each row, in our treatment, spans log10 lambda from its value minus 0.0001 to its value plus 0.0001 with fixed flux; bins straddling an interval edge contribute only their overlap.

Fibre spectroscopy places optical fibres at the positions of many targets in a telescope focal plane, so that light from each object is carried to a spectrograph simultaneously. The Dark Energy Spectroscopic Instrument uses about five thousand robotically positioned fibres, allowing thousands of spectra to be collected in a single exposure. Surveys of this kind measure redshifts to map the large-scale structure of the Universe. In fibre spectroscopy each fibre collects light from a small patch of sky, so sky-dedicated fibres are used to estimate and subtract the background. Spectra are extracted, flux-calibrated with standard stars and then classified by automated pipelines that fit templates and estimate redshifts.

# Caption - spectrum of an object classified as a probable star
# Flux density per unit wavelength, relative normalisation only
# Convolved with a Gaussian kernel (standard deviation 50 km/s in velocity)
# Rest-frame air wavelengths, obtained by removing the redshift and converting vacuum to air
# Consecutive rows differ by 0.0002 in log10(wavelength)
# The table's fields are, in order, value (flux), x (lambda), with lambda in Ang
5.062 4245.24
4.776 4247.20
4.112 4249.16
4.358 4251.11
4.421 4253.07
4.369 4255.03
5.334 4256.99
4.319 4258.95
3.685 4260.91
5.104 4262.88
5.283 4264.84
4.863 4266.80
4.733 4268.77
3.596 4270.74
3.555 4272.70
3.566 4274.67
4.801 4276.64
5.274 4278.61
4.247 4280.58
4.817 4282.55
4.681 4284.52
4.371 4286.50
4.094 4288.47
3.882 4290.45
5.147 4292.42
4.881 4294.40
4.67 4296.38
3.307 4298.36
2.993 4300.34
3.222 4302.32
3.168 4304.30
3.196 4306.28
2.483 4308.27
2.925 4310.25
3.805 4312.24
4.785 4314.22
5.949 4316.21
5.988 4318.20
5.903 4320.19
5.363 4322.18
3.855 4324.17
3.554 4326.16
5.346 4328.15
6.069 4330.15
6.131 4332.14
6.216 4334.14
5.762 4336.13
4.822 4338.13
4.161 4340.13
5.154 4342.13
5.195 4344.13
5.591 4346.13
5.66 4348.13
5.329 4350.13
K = 3.2 Ang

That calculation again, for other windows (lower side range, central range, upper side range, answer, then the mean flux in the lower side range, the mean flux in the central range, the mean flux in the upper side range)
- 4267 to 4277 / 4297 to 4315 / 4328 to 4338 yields 6.17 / 4.07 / 3.33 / 5.86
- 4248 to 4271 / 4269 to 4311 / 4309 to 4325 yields 6.35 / 4.54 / 3.97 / 4.79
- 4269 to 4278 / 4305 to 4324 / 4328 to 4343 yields 2.11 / 4.01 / 4.44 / 5.46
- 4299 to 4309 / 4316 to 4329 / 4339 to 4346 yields -3.90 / 3.04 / 5.09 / 4.93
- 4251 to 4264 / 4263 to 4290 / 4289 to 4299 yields 0.01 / 4.53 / 4.46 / 4.4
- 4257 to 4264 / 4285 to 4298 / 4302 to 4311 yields -3.65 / 4.52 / 4.45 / 2.98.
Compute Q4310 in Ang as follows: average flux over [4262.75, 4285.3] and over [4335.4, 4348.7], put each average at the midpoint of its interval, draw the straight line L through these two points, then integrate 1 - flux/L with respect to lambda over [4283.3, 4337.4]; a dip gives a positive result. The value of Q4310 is 4.0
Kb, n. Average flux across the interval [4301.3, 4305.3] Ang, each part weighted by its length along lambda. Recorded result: 3.2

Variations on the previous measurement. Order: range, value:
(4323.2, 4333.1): 4.99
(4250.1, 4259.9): 4.56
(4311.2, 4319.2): 5.12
